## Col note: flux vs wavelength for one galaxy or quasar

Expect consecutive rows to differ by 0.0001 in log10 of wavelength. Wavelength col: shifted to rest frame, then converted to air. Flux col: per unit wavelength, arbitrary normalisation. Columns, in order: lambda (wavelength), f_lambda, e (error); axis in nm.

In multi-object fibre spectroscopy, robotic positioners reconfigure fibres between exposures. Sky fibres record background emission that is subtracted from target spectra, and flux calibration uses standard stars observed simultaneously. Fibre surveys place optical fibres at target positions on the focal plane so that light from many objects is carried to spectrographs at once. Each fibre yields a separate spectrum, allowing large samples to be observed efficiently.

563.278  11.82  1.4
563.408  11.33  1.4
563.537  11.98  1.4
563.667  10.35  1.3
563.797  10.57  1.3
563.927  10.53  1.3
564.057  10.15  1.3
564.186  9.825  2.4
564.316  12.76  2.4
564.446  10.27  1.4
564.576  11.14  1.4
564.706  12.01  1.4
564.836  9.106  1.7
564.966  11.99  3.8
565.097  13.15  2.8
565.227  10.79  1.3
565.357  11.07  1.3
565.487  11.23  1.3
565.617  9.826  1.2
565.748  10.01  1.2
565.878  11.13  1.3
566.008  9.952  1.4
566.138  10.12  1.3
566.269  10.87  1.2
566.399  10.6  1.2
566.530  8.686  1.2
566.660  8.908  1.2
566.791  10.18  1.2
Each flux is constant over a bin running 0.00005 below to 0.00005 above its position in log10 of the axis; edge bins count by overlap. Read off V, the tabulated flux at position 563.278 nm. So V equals 11.82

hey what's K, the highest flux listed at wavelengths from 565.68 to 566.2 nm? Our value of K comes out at 11.13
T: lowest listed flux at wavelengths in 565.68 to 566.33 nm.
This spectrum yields 9.952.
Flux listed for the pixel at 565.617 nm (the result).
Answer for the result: 9.826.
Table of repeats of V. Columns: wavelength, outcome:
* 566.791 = 10.18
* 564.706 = 12.01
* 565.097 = 13.15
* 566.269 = 10.87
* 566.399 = 10.6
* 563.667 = 10.35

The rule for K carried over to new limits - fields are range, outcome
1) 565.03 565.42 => 13.15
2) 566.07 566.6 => 10.87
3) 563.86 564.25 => 10.53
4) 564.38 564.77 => 12.01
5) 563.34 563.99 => 11.98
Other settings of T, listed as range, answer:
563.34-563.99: 10.35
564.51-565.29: 9.106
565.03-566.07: 9.826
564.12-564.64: 9.825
